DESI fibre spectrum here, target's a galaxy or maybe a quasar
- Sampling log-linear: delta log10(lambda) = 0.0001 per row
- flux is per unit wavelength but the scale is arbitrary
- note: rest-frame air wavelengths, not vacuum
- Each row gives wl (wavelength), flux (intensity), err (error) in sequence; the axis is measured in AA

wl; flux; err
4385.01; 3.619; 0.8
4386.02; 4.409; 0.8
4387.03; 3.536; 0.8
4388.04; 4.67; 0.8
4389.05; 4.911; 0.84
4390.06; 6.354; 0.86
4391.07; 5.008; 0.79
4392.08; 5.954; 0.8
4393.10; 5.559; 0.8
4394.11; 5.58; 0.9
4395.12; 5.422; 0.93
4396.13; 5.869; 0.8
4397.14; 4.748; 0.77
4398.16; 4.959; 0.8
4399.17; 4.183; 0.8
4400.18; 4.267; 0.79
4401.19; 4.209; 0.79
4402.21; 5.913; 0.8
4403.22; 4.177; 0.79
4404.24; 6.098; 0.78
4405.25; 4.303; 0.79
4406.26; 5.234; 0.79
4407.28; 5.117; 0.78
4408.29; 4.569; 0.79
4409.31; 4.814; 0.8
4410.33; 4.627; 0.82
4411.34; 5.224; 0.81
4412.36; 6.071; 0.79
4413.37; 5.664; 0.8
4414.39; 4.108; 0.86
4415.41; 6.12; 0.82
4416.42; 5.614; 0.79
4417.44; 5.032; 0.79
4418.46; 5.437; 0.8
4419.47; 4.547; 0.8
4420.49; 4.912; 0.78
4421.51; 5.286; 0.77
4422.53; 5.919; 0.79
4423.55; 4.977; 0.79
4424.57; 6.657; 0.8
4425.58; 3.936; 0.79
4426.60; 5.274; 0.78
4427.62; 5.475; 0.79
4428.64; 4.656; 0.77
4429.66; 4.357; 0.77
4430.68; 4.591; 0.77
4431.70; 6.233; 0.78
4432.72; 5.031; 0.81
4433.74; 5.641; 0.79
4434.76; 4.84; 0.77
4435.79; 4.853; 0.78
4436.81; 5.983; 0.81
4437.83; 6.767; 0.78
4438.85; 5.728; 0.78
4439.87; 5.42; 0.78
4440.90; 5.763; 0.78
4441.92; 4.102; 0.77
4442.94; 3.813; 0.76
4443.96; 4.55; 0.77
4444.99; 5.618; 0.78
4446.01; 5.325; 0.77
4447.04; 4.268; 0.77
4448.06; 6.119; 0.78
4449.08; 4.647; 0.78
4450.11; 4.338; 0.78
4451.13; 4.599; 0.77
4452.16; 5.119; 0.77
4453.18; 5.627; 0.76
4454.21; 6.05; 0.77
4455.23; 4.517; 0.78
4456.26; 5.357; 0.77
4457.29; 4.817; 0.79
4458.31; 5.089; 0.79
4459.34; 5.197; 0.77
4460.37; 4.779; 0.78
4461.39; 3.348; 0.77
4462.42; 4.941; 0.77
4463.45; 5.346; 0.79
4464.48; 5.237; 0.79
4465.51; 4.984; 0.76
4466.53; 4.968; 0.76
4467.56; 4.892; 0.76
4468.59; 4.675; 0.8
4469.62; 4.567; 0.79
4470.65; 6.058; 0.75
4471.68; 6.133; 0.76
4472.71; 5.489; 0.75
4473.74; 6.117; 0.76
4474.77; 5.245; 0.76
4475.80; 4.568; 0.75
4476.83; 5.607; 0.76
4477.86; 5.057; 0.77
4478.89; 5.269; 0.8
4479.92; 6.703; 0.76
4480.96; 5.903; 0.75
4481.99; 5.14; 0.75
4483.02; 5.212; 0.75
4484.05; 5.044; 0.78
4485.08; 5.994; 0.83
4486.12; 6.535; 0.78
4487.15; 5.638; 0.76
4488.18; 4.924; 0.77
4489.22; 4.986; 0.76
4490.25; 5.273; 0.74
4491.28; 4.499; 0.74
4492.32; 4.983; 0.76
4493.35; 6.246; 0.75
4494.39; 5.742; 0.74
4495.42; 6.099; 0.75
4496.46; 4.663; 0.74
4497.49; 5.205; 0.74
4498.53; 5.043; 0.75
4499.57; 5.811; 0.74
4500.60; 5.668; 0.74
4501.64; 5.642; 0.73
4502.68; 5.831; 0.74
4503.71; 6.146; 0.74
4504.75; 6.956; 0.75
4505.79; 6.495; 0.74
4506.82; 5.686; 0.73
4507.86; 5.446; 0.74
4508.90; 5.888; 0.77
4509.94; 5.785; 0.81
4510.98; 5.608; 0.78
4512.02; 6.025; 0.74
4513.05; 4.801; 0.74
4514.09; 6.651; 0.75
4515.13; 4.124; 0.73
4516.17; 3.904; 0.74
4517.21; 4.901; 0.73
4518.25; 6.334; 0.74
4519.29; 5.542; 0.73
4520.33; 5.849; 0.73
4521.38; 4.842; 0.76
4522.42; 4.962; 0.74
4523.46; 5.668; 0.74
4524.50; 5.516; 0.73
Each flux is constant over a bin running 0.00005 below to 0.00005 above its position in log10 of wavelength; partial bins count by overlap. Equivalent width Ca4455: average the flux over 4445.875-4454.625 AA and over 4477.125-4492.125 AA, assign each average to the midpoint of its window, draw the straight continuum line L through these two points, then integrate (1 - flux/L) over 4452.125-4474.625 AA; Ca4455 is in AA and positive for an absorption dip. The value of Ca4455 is 0.3 AA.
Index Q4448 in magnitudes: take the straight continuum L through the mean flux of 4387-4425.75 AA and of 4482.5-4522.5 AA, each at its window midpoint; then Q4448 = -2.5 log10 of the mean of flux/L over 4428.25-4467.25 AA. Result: 0.05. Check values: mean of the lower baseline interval 5.15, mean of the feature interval 5.07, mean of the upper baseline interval 5.52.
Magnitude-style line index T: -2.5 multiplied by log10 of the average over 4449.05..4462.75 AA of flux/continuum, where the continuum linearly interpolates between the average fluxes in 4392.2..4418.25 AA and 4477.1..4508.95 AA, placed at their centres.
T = 0.11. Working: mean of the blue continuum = 5.11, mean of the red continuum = 5.6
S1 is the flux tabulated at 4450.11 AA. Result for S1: 4.338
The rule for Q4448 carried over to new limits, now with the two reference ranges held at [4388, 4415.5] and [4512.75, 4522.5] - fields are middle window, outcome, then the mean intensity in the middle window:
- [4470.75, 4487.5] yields -0.09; 5.61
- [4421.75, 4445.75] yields -0.02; 5.23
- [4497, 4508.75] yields -0.12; 5.81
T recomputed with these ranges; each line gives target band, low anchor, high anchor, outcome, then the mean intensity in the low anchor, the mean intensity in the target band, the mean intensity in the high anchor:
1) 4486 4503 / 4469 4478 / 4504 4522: 0.017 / 5.43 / 5.43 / 5.58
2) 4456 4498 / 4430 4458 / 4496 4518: 0.018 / 5.17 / 5.28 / 5.55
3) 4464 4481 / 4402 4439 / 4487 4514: 0.021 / 5.23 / 5.37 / 5.6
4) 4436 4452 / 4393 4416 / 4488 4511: 0.034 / 5.08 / 5.13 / 5.6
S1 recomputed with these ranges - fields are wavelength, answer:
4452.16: 5.119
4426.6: 5.274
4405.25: 4.303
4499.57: 5.811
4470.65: 6.058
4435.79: 4.853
